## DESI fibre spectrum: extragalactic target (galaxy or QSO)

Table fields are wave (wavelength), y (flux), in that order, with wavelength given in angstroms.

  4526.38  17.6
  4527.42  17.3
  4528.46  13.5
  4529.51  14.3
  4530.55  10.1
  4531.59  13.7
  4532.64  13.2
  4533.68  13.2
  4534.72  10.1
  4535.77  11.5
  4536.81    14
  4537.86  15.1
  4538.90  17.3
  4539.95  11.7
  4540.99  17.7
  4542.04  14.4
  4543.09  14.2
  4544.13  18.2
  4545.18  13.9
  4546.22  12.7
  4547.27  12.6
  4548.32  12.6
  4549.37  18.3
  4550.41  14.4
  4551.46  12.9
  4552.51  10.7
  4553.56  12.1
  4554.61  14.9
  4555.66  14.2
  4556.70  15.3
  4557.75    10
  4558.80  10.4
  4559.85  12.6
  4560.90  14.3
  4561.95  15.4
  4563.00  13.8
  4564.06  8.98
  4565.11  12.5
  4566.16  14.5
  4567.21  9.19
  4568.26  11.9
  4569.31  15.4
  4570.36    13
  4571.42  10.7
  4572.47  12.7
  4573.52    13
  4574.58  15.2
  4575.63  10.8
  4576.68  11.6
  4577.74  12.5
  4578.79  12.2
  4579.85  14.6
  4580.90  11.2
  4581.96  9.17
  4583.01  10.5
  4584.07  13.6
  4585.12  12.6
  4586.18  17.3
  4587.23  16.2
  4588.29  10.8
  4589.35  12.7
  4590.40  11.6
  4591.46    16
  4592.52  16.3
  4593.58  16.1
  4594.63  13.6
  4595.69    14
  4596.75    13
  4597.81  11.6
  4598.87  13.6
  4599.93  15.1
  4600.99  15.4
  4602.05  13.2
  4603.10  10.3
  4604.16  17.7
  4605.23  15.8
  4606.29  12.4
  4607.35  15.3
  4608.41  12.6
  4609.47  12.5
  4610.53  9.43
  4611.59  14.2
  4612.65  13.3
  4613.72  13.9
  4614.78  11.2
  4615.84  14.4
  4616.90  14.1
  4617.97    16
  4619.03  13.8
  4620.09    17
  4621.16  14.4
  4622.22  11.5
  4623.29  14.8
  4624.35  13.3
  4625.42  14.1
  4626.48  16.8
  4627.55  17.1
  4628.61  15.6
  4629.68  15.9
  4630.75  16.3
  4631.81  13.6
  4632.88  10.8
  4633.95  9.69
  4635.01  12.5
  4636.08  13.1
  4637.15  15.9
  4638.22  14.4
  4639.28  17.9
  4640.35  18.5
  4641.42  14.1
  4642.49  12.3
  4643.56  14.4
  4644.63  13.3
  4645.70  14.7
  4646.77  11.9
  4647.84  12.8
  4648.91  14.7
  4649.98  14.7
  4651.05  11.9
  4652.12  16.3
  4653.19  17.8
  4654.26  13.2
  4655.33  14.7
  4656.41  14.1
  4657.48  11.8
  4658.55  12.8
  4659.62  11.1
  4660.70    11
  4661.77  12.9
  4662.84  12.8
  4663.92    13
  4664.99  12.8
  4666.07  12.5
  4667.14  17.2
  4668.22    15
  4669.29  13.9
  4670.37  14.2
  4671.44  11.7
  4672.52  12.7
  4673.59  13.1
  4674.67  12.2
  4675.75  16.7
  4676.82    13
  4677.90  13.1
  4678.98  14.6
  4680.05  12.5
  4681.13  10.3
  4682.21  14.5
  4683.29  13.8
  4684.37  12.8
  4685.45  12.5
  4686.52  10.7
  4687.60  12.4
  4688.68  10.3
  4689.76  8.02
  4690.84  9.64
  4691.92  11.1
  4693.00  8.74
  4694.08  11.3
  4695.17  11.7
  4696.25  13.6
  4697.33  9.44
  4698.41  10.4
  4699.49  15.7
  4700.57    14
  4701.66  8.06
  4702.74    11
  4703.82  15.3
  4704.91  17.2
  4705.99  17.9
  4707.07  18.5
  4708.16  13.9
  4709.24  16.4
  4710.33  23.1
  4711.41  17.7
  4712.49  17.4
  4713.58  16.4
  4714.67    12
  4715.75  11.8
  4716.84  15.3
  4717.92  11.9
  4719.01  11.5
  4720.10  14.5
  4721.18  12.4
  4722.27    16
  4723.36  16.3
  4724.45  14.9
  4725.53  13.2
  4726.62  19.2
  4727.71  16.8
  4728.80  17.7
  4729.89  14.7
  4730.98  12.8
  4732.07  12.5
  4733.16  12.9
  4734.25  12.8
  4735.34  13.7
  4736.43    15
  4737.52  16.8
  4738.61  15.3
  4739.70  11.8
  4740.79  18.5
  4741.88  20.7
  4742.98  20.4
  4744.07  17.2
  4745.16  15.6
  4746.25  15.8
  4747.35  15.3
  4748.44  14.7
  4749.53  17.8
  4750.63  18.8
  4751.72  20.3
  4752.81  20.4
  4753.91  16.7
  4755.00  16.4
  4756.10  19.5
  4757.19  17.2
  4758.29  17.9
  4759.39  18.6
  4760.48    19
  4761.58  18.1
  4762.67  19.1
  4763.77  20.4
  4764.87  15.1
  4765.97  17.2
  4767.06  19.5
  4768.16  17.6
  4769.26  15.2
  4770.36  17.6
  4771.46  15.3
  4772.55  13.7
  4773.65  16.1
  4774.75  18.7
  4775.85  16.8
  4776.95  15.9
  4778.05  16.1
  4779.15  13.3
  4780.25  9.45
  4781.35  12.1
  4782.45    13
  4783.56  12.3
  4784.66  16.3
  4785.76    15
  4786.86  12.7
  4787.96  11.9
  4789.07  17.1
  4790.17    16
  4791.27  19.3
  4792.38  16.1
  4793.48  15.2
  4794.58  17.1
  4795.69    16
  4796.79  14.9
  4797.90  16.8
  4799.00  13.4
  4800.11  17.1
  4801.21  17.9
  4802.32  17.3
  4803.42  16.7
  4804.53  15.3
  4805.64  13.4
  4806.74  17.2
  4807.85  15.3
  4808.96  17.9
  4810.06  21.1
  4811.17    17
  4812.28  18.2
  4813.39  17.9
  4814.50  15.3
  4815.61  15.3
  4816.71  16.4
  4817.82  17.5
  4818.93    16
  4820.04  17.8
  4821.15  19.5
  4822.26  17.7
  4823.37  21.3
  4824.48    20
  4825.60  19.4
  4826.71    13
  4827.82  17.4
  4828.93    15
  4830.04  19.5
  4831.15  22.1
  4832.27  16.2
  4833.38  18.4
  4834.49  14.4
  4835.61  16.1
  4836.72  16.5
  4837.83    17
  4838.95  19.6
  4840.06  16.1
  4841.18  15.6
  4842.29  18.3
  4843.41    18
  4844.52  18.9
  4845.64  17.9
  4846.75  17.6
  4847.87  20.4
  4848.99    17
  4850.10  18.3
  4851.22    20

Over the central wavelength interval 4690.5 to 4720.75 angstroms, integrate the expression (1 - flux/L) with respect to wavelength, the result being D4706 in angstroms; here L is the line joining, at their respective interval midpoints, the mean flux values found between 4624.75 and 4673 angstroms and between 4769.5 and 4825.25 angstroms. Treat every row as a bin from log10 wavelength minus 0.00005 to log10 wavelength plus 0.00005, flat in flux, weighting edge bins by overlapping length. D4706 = 2.1 angstroms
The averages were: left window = 14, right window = 16.2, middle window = 13.8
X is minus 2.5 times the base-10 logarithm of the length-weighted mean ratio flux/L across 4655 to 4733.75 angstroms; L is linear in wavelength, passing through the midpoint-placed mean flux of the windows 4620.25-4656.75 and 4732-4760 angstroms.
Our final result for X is 0.15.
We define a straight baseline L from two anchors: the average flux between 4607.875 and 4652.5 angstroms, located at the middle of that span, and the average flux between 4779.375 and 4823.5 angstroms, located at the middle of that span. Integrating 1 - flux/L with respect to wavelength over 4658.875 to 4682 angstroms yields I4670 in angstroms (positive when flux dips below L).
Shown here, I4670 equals 2.1 angstroms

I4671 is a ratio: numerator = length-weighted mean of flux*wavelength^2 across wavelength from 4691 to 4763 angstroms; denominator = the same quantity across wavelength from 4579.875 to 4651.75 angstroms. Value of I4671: 1.2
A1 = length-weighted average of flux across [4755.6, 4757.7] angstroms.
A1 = 18.4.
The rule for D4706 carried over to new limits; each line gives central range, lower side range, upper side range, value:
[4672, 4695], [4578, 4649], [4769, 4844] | 4.2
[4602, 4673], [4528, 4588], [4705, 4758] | 3.0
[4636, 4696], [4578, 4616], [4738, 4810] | 5.6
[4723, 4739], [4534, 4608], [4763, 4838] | 0.6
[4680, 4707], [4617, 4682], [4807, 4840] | 4.8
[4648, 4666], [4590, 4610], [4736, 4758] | 2.1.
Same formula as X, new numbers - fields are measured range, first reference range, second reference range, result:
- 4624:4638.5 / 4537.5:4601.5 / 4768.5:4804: -0.02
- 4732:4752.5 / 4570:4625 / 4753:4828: -0.03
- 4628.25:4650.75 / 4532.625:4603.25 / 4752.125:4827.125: 0.02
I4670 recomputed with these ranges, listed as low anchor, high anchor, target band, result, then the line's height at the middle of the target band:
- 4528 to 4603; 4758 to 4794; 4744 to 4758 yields -1.5 angstroms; 15.7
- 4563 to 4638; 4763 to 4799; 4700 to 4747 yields -1.1 angstroms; 14.9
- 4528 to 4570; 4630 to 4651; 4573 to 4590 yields 1.1 angstroms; 13.6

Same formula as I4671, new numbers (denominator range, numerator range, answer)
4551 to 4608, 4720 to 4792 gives 1.32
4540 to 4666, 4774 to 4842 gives 1.32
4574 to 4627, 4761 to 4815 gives 1.28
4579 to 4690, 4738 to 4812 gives 1.29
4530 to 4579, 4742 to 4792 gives 1.37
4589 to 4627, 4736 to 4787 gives 1.27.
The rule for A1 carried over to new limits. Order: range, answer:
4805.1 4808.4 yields 15.3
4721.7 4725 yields 15.7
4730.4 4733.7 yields 12.7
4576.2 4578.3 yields 12.1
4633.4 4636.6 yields 11.8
